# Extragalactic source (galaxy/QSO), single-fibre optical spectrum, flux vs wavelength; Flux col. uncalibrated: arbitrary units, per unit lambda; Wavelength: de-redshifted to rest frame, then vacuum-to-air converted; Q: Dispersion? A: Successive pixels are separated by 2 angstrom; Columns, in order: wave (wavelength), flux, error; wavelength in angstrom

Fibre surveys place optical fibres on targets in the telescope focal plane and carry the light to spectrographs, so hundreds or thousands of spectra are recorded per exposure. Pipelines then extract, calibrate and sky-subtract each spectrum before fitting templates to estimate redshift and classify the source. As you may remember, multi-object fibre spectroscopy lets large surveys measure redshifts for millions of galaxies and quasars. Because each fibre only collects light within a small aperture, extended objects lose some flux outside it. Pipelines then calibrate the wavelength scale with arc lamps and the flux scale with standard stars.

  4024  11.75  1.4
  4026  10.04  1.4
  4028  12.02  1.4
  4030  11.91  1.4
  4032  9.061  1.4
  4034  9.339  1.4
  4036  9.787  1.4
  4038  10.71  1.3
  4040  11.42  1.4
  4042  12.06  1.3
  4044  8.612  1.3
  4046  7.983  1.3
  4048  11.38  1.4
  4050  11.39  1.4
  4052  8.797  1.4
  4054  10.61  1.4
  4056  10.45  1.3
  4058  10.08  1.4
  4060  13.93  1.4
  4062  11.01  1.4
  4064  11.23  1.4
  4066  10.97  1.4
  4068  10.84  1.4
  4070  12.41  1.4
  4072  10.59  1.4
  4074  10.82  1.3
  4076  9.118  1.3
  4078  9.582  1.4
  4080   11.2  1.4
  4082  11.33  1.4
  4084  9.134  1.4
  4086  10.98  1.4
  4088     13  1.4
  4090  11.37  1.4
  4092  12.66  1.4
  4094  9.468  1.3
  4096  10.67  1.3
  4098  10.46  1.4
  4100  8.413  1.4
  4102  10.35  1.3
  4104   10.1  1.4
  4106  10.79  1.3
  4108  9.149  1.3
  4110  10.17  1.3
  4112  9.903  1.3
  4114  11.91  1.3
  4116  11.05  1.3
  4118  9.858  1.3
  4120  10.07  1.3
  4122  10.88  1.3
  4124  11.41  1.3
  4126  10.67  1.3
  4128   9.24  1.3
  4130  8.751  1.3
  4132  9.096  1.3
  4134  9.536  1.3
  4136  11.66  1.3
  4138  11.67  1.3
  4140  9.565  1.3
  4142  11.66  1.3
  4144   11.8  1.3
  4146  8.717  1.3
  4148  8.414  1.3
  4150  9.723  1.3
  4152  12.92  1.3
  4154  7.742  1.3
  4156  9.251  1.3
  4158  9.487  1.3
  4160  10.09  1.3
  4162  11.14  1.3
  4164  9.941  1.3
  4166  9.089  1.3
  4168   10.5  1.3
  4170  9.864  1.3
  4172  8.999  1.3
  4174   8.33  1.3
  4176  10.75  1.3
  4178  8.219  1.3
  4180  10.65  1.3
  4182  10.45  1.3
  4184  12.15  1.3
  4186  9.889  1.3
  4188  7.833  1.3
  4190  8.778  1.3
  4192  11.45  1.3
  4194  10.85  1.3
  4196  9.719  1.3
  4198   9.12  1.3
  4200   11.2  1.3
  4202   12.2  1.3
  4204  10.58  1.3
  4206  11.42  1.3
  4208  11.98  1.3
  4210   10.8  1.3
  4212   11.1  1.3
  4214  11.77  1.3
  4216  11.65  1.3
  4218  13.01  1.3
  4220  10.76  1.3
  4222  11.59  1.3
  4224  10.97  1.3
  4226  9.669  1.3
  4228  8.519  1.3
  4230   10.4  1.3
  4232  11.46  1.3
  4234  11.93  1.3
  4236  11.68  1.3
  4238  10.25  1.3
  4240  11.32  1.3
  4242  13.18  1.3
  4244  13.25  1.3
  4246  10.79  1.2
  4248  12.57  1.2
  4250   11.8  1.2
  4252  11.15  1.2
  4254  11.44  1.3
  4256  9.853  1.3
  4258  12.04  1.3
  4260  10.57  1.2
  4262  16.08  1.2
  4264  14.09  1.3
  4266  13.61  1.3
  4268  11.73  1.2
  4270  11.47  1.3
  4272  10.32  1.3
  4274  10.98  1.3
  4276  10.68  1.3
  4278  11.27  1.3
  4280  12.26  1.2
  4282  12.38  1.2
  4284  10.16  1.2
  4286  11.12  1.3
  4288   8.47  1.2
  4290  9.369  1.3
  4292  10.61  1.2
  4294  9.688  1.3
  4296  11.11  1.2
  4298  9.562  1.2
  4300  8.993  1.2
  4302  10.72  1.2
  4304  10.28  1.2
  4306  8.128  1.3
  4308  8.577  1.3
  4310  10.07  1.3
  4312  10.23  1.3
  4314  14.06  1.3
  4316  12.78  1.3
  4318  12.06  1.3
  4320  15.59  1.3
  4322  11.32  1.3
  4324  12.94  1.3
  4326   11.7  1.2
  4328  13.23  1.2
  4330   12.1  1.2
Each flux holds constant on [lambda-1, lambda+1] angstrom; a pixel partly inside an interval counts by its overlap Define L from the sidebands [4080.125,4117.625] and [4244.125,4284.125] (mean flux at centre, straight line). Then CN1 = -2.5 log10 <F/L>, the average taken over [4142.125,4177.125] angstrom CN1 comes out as 0.13 mag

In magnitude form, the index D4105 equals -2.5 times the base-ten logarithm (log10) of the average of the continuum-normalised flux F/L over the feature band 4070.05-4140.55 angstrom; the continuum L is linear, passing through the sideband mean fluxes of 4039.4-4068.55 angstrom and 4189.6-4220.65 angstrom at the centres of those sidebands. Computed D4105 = 0.04 mag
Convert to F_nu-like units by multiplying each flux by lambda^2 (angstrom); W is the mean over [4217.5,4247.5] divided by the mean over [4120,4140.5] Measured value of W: 1.15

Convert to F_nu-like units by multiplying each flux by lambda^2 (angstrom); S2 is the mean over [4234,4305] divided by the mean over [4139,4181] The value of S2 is 1.21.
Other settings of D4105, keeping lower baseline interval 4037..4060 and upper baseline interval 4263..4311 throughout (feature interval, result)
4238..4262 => -0.11 mag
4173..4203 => 0.05 mag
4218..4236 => -0.02 mag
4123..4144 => 0.01 mag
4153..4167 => 0.11 mag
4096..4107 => 0.05 mag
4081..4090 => -0.06 mag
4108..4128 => 0.00 mag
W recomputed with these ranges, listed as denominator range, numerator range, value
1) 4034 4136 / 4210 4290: 1.18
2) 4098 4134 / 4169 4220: 1.08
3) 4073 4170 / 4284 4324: 1.14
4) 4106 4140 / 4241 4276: 1.24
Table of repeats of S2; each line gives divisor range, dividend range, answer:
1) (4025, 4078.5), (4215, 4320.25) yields 1.17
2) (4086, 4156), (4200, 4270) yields 1.18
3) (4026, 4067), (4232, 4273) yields 1.24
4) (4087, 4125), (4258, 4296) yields 1.16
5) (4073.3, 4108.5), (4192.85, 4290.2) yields 1.16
